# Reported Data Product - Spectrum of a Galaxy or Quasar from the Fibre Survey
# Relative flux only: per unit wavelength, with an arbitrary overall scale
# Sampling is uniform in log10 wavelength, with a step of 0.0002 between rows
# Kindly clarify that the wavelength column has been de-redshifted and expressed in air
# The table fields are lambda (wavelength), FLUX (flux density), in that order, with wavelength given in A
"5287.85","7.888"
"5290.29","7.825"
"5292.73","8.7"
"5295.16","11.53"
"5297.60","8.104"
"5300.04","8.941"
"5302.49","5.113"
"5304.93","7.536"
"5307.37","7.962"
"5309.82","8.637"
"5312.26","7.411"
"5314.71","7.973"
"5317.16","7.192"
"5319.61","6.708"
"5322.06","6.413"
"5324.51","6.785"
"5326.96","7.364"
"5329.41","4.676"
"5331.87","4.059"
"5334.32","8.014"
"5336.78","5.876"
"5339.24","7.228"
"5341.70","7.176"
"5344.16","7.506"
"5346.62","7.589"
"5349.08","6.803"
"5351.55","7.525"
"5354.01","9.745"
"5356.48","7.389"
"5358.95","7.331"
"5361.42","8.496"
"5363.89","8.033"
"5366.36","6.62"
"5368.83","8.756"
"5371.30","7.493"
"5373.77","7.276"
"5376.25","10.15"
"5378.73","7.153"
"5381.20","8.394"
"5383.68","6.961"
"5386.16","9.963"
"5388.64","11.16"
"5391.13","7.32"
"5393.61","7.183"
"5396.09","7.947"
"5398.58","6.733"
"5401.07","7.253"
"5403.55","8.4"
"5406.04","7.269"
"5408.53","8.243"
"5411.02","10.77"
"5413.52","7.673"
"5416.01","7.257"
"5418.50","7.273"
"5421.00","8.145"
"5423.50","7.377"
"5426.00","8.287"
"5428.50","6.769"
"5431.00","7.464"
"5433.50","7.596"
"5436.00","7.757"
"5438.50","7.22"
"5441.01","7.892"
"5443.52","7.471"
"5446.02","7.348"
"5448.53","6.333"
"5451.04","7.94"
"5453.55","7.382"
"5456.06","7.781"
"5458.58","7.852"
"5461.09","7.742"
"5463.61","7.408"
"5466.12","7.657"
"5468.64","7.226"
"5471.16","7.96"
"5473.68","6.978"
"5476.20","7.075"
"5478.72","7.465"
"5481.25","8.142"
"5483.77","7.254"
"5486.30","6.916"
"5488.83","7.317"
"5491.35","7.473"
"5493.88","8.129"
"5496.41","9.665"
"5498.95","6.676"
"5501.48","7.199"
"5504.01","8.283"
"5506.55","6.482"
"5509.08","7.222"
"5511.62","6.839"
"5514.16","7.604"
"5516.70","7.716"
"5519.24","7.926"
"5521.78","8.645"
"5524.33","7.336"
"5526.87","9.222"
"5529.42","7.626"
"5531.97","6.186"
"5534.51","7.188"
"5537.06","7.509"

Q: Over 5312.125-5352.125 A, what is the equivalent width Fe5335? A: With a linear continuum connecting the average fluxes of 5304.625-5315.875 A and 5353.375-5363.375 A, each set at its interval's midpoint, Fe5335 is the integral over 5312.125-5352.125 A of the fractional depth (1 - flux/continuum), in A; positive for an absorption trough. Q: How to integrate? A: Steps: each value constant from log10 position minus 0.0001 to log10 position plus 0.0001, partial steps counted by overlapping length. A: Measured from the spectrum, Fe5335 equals 6.02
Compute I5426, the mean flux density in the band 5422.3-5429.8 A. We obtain 7.48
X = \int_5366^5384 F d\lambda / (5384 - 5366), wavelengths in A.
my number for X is 7.96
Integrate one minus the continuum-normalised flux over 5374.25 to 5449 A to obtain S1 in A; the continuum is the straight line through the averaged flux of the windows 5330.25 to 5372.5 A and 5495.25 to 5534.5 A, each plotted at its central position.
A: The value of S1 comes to -4.4 A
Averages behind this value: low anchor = 7.37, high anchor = 7.62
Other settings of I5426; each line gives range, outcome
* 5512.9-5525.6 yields 7.85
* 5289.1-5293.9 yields 8.26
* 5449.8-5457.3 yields 7.7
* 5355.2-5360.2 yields 7.37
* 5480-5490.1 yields 7.41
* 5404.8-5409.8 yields 7.77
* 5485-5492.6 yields 7.24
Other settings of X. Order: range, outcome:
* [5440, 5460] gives 7.5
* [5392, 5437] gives 7.74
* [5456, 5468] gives 7.65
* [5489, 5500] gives 7.95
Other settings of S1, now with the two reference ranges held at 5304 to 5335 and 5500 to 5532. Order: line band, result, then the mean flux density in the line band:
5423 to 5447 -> -0.6 A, 7.53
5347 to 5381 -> -3.9 A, 7.91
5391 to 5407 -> -0.5 A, 7.46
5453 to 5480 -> -0.2 A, 7.5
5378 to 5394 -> -2.7 A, 8.4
